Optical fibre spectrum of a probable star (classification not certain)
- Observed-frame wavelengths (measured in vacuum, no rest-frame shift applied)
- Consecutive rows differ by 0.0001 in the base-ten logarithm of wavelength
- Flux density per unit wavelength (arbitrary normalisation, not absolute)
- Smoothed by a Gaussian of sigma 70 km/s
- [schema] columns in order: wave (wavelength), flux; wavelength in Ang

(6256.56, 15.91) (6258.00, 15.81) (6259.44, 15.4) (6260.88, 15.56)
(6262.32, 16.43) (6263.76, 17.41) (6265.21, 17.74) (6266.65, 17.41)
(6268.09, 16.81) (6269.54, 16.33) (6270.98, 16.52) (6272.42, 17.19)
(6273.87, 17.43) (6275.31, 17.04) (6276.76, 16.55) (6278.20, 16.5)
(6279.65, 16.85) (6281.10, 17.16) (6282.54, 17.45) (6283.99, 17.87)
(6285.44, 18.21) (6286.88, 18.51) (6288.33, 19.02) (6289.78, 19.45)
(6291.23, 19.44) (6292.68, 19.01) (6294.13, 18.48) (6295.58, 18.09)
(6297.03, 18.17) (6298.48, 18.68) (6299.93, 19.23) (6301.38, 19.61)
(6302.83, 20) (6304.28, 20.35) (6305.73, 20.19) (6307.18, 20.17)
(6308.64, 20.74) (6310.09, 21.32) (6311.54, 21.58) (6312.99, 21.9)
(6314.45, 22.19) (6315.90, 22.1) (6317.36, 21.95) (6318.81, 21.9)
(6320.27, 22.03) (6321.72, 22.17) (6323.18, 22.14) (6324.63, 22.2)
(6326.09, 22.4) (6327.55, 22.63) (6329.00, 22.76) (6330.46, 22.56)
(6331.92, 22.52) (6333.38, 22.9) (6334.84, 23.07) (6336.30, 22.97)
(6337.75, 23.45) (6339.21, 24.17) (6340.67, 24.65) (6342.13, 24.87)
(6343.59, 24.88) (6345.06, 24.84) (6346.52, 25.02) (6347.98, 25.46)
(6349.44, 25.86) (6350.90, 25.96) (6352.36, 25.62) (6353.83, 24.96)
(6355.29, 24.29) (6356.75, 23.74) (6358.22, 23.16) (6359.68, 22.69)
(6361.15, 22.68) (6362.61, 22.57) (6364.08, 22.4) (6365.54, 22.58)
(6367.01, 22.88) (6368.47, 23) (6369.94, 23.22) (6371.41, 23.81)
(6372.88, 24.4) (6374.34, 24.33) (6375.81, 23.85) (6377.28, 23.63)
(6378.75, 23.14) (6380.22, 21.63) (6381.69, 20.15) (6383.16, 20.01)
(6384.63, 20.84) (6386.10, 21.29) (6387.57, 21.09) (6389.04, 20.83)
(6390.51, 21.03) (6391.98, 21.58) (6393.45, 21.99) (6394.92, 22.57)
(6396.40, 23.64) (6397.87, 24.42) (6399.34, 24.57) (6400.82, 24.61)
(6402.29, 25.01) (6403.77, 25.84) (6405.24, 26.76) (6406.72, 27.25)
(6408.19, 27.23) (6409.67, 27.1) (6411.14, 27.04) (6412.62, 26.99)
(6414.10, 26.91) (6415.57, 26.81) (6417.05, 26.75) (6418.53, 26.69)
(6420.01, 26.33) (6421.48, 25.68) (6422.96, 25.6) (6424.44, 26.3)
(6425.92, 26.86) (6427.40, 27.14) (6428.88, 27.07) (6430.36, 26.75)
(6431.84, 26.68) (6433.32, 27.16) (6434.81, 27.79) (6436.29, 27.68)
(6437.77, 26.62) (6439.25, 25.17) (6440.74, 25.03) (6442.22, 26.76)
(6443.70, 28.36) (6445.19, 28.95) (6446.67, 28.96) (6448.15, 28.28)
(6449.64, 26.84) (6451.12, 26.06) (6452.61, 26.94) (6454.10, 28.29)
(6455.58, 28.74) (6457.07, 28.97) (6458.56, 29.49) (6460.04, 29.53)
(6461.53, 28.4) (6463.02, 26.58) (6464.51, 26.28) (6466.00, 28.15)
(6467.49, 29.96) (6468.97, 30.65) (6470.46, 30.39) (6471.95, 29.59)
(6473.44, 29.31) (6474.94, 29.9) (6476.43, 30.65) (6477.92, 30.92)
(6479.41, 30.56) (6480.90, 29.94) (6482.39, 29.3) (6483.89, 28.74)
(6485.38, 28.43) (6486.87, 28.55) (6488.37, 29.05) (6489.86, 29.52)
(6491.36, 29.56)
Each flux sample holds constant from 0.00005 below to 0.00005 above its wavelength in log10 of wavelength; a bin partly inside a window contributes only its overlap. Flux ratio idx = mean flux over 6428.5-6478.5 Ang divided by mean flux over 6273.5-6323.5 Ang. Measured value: 1.44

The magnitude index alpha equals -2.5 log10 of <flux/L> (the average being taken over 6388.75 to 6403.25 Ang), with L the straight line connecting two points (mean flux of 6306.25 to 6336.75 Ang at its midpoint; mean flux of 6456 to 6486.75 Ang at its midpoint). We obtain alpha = 0.11 mag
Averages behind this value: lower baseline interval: 22.1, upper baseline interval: 29.3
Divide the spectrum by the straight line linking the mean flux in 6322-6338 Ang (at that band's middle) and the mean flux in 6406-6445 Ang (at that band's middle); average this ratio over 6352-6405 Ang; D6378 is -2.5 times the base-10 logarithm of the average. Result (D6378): 0.078 mag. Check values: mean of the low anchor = 22.7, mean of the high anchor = 26.8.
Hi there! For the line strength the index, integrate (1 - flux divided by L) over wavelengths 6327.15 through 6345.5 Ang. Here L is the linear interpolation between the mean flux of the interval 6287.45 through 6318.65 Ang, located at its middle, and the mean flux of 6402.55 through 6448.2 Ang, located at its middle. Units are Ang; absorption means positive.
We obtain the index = -1.3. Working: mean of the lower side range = 20.1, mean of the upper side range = 26.9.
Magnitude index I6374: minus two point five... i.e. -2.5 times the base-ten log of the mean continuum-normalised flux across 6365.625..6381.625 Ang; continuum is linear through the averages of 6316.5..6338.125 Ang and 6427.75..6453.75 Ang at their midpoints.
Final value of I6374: 0.05 mag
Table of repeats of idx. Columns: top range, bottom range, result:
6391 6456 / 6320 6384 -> 1.13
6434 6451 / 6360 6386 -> 1.21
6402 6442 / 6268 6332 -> 1.35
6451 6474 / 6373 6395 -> 1.31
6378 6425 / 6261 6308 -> 1.34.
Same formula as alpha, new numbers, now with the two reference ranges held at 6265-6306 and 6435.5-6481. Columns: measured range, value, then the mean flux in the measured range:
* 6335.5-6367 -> -0.10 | 24.1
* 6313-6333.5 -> -0.10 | 22.3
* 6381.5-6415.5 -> 0.04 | 24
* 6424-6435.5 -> -0.01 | 27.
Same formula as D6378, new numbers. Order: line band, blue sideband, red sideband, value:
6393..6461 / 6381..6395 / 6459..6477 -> -0.074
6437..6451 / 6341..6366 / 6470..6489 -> 0.036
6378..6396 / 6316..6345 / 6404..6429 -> 0.188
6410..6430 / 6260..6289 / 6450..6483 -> -0.021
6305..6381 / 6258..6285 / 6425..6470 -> -0.093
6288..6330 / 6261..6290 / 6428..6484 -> -0.073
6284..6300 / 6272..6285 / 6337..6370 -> -0.019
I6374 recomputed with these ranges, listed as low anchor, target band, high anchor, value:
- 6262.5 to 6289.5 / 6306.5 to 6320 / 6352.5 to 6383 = -0.097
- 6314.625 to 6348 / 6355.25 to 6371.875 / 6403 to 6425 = 0.067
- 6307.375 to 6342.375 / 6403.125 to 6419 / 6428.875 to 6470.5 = -0.030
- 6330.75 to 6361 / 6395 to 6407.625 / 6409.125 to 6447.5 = 0.037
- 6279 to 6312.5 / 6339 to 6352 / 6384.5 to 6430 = -0.156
